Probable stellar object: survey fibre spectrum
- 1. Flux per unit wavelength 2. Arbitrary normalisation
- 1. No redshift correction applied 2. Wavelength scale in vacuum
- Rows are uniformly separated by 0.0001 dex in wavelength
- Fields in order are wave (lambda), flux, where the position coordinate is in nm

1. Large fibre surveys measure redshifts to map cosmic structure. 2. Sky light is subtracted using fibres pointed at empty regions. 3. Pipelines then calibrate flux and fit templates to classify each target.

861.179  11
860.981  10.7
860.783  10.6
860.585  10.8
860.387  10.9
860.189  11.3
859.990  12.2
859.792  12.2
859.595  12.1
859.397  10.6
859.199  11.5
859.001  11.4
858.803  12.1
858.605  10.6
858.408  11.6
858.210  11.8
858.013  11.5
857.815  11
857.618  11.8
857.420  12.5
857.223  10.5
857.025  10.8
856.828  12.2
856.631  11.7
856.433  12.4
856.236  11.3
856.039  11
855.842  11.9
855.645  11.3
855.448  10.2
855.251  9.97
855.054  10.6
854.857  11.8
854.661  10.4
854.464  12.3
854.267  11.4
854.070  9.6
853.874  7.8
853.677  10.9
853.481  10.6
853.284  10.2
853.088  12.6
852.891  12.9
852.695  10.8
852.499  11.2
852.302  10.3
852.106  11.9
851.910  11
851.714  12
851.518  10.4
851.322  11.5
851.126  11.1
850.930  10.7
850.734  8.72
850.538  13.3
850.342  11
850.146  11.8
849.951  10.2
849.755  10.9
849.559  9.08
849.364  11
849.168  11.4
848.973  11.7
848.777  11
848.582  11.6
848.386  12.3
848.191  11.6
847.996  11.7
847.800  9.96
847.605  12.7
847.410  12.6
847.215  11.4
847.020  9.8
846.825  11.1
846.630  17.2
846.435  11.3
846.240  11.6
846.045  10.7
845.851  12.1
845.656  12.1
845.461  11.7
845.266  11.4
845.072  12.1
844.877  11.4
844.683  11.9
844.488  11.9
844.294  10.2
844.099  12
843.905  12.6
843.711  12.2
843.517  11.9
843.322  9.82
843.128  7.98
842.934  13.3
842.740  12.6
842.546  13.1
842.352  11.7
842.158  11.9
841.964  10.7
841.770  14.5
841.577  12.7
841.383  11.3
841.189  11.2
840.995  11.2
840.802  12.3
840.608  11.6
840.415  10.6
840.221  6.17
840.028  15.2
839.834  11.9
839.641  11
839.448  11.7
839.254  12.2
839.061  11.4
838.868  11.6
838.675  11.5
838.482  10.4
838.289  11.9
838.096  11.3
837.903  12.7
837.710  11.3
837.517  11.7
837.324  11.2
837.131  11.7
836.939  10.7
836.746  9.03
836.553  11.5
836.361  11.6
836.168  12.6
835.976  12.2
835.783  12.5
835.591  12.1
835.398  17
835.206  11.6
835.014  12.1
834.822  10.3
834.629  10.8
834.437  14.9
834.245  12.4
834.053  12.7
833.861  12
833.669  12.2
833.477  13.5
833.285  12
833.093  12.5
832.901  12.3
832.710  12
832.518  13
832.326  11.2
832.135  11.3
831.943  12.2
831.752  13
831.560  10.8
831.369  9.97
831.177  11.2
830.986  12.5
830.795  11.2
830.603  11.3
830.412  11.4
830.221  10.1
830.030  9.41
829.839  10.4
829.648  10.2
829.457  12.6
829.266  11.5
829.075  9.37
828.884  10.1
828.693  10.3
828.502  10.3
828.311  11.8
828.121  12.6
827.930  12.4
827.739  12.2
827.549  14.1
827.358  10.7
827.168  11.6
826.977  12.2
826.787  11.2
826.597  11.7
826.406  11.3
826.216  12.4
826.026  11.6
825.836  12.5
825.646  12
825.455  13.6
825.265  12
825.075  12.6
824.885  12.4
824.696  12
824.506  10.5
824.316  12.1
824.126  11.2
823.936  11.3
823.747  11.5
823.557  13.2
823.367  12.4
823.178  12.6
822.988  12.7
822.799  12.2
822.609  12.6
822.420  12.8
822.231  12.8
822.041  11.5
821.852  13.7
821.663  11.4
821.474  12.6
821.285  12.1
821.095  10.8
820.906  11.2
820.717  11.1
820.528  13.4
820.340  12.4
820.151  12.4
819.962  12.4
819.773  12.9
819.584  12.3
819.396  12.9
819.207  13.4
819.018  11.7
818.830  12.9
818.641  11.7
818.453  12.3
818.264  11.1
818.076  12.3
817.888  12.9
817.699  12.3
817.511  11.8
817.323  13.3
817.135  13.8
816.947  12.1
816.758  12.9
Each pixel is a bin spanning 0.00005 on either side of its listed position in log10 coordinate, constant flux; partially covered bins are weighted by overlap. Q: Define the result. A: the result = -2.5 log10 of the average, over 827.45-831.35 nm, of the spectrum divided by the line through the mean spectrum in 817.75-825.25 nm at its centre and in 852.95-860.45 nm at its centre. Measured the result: 0.072 mag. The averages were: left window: 12.2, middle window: 11.2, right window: 11.2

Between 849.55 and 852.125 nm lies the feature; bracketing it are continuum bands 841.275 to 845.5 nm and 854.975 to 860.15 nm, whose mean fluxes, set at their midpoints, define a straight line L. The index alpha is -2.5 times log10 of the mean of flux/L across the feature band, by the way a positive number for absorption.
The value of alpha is 0.06 mag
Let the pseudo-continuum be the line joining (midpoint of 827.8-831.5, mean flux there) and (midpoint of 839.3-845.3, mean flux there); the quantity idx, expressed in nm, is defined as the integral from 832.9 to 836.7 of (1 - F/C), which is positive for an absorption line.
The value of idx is -0.39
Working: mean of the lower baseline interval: 11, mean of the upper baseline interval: 11.6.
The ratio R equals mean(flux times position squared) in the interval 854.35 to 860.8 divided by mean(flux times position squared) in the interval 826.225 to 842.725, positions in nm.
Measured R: 1.0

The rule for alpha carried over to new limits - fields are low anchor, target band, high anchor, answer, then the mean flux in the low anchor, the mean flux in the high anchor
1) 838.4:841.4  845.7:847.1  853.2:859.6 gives -0.07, 11.3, 11.1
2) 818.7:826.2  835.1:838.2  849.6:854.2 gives -0.03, 12.2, 10.9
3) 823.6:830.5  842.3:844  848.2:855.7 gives -0.05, 11.5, 11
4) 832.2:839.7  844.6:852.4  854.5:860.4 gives 0.02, 12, 11.4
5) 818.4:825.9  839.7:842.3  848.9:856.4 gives -0.02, 12.3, 11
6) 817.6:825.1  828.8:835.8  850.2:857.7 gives 0.01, 12.2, 11.1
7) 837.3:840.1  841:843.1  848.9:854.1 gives -0.05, 11.8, 10.9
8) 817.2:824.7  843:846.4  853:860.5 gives 0.01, 12.2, 11.2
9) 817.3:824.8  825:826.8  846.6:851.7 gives -0.01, 12.2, 11.3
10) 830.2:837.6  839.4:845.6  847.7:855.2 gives -0.01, 11.9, 11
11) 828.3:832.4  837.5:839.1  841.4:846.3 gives -0.01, 11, 11.8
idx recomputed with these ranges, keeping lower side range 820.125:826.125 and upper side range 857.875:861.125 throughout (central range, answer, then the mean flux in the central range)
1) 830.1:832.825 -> 0.11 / 11.5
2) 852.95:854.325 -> 0.12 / 10.5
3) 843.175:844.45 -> 0.04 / 11.3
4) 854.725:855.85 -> 0.06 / 10.9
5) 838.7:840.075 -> -0.02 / 12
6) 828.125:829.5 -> 0.13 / 10.9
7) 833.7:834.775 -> -0.05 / 12.4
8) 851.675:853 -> 0.01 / 11.4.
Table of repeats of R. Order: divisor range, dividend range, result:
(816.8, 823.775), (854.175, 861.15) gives 1.00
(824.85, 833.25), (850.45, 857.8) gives 1.02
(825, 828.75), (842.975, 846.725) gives 1.02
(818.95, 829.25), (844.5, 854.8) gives 1.00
